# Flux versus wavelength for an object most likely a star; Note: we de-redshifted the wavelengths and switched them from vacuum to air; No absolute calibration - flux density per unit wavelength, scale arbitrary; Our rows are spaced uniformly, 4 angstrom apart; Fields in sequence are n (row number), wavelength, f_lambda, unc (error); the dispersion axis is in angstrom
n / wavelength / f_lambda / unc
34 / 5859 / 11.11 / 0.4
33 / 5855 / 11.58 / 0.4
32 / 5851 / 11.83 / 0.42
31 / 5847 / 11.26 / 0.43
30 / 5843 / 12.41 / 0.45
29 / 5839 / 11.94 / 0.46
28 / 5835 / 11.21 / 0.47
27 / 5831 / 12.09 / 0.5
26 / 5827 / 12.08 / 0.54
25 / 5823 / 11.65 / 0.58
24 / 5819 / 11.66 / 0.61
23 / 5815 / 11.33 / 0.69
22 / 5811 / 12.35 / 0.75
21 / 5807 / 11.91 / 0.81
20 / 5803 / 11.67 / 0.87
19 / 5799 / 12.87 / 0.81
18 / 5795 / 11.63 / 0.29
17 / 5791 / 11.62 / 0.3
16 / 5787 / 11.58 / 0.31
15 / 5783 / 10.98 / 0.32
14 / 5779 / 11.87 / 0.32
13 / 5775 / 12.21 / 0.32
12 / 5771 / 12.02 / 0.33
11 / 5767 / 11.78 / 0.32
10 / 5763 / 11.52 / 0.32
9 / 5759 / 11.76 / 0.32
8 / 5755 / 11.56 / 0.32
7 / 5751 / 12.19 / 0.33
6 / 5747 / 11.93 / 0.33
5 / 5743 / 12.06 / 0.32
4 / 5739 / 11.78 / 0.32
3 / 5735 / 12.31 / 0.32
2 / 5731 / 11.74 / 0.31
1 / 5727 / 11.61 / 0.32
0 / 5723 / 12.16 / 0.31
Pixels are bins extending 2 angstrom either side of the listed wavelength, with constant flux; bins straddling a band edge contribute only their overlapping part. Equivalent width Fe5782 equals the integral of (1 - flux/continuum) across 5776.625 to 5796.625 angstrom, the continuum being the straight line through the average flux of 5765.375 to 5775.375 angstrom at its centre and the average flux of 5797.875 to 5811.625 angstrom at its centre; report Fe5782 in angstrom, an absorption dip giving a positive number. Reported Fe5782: 0.8 angstrom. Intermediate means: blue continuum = 12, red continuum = 12.1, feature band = 11.5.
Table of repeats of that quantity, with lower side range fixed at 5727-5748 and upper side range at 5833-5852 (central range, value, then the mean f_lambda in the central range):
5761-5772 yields 0.1 angstrom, 11.8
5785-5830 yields -0.2 angstrom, 11.9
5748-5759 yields 0.0 angstrom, 11.9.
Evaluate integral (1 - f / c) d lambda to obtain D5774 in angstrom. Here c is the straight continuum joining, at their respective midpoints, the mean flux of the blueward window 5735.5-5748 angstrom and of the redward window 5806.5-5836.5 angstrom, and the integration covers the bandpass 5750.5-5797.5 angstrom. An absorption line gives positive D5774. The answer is 0.7 angstrom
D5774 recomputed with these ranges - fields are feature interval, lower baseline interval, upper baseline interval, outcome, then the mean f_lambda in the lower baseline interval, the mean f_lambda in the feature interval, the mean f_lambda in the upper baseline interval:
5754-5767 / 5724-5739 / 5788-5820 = 0.27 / 11.9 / 11.6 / 11.9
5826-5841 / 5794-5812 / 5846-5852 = -0.10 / 12.1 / 11.8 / 11.5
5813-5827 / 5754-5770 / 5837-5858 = 0.14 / 11.7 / 11.6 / 11.8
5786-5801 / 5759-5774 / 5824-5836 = -0.17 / 11.8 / 11.9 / 11.8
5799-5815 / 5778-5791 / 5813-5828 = -0.59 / 11.5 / 12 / 11.7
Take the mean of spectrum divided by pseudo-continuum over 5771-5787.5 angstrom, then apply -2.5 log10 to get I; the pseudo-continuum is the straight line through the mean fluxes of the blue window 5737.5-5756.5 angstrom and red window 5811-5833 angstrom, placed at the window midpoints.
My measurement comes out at 0.015 mag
